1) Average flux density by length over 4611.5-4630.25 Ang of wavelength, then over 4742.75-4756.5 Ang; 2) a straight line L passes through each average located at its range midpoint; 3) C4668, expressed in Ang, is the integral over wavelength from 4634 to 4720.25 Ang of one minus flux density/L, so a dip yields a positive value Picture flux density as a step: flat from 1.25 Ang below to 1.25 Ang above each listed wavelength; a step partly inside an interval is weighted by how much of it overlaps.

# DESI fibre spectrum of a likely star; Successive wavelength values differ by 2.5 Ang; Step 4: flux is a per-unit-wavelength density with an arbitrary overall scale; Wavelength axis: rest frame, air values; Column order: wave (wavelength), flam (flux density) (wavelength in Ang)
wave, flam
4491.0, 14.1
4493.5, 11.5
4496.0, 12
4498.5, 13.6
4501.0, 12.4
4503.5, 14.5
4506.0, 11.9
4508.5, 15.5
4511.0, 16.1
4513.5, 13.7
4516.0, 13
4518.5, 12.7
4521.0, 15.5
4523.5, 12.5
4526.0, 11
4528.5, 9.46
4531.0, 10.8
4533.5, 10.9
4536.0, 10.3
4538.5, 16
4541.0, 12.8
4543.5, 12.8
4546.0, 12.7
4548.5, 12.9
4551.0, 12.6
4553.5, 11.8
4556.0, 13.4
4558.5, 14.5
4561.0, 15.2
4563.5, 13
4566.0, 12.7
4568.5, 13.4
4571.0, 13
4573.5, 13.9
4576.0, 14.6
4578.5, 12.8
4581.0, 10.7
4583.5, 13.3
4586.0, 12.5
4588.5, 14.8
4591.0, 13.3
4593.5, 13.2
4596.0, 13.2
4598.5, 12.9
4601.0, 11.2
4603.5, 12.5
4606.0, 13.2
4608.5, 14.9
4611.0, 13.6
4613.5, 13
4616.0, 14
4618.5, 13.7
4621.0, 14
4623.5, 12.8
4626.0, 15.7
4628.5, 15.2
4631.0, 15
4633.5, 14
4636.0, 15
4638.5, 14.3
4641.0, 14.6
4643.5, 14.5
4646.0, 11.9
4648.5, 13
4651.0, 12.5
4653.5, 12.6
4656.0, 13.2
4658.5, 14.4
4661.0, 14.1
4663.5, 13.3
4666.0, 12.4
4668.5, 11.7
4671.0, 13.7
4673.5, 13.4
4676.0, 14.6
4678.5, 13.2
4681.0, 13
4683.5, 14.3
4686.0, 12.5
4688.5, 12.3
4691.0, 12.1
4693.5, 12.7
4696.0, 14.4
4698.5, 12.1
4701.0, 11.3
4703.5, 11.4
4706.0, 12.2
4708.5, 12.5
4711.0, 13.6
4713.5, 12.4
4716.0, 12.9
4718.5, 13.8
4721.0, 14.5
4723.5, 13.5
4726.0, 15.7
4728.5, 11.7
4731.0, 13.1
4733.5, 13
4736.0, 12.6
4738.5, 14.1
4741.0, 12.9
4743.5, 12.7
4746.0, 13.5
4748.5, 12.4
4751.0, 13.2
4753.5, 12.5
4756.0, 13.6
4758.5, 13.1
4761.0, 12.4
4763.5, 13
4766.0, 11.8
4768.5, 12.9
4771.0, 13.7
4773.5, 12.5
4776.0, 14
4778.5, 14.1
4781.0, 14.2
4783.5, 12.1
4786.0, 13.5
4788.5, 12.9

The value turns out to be 2.9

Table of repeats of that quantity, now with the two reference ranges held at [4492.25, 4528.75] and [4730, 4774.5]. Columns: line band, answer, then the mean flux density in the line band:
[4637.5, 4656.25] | -0.4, 13.3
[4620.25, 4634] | -1.5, 14.5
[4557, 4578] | -1.1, 13.7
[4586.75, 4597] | -0.4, 13.6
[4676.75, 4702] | 0.3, 12.8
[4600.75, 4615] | -0.2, 13.2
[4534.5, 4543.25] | 0.1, 12.9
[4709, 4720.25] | -0.2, 13.2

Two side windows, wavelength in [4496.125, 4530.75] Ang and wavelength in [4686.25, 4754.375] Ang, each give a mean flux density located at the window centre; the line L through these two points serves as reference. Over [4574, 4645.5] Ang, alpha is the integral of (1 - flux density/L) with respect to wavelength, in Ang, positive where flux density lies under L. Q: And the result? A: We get -3.4 Ang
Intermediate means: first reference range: 13.1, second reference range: 12.9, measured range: 13.6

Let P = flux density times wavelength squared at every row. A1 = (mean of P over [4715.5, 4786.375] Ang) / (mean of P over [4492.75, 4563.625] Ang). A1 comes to 1.1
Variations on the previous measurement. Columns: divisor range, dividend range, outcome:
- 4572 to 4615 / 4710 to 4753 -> 1.07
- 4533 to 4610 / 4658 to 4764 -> 1.06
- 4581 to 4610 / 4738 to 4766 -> 1.06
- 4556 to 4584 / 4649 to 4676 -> 1.03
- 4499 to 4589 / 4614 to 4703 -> 1.08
